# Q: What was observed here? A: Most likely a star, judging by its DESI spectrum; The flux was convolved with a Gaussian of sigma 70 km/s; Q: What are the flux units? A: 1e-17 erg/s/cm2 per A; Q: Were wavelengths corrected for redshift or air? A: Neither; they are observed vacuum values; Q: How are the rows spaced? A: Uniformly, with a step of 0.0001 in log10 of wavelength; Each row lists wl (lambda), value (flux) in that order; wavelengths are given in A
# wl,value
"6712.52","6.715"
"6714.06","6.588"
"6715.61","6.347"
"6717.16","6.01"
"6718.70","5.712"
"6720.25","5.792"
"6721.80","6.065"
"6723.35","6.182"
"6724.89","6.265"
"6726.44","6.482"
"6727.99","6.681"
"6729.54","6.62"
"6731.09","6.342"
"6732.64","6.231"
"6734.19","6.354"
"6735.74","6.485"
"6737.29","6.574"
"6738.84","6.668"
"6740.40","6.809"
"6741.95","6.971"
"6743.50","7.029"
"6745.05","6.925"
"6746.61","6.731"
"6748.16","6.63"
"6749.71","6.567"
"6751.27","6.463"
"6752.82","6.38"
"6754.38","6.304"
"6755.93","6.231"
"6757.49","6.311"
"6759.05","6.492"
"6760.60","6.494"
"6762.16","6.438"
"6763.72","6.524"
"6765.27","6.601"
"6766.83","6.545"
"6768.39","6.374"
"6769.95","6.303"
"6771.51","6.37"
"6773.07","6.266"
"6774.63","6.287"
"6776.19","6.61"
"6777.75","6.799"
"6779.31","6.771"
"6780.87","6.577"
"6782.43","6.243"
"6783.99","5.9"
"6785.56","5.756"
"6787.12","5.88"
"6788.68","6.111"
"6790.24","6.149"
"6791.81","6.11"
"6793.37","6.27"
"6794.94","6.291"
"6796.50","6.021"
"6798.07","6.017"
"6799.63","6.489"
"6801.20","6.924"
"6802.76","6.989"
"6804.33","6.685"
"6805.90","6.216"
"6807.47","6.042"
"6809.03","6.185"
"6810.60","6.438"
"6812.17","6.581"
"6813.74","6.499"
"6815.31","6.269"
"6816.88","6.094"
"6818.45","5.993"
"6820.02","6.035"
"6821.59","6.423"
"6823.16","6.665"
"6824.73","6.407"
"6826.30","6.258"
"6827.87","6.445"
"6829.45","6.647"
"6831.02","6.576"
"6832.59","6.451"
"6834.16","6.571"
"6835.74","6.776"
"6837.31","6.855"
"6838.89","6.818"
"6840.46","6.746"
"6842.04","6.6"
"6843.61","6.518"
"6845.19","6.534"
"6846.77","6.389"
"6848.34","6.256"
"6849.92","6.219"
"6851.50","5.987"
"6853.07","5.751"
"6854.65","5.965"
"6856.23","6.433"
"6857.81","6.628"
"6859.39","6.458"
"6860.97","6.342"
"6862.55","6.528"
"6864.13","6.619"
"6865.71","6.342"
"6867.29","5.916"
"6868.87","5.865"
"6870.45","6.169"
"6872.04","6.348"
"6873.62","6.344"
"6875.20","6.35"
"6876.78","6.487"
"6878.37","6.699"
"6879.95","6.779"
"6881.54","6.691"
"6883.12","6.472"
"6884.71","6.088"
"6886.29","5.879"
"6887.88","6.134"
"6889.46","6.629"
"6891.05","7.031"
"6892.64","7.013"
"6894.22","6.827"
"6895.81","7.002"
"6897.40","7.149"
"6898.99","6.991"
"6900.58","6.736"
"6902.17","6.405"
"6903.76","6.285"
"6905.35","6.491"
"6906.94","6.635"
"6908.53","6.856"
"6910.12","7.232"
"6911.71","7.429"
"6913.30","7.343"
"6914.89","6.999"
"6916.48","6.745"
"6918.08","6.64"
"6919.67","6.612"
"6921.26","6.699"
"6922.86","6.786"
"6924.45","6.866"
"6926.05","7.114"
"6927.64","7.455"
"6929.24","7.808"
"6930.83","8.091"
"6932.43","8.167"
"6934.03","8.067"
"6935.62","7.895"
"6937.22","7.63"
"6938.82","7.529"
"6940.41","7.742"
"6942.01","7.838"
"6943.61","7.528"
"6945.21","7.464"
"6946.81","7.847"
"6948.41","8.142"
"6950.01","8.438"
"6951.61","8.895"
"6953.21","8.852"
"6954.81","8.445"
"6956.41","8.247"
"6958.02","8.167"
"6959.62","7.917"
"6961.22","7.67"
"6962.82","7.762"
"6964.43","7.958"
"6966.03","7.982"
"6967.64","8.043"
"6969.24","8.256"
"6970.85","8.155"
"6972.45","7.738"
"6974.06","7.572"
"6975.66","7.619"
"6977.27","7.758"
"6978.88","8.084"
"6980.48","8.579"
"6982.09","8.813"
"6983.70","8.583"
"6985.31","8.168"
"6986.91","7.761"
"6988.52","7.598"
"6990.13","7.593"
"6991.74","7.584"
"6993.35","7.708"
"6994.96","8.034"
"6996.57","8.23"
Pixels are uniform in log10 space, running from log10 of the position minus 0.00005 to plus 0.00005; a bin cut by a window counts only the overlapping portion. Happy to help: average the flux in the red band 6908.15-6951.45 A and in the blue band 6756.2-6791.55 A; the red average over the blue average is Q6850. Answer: 1.2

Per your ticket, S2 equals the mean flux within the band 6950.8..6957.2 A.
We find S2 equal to 8.62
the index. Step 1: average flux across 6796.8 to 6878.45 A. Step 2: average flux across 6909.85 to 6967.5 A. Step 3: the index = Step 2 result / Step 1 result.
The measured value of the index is 1.20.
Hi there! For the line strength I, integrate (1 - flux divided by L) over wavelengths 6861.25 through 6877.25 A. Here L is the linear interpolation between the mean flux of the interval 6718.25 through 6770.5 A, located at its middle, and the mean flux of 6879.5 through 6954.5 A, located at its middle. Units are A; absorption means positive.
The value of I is 1.6 A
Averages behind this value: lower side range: 6.46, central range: 6.3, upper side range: 7.2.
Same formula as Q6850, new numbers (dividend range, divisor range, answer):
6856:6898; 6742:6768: 0.99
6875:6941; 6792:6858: 1.09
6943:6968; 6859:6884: 1.26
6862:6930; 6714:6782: 1.04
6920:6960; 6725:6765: 1.19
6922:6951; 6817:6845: 1.18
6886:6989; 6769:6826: 1.19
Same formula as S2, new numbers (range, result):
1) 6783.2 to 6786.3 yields 5.82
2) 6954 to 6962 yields 8.09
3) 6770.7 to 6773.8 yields 6.32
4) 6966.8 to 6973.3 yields 8.04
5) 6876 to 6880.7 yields 6.65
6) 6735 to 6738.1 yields 6.54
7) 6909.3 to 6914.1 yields 7.34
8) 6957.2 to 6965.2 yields 7.89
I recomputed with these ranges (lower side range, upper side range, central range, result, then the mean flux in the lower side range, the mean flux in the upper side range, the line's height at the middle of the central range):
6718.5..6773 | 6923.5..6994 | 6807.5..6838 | 2.51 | 6.46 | 7.93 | 6.99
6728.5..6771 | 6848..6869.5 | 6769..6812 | 0.65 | 6.53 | 6.24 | 6.42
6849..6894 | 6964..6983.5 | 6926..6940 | -0.75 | 6.37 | 8.06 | 7.39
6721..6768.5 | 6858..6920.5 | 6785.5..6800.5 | 0.94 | 6.51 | 6.61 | 6.54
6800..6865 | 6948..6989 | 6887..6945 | 2.75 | 6.43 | 8.13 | 7.47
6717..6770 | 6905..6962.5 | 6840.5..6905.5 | 6.90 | 6.45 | 7.58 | 7.22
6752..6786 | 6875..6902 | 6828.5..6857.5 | 0.43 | 6.4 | 6.64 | 6.55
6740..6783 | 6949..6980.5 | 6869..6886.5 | 2.45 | 6.54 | 8.1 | 7.43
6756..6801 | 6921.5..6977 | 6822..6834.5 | 0.51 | 6.33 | 7.86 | 6.77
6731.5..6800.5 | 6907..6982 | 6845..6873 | 3.29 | 6.42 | 7.71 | 7.09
